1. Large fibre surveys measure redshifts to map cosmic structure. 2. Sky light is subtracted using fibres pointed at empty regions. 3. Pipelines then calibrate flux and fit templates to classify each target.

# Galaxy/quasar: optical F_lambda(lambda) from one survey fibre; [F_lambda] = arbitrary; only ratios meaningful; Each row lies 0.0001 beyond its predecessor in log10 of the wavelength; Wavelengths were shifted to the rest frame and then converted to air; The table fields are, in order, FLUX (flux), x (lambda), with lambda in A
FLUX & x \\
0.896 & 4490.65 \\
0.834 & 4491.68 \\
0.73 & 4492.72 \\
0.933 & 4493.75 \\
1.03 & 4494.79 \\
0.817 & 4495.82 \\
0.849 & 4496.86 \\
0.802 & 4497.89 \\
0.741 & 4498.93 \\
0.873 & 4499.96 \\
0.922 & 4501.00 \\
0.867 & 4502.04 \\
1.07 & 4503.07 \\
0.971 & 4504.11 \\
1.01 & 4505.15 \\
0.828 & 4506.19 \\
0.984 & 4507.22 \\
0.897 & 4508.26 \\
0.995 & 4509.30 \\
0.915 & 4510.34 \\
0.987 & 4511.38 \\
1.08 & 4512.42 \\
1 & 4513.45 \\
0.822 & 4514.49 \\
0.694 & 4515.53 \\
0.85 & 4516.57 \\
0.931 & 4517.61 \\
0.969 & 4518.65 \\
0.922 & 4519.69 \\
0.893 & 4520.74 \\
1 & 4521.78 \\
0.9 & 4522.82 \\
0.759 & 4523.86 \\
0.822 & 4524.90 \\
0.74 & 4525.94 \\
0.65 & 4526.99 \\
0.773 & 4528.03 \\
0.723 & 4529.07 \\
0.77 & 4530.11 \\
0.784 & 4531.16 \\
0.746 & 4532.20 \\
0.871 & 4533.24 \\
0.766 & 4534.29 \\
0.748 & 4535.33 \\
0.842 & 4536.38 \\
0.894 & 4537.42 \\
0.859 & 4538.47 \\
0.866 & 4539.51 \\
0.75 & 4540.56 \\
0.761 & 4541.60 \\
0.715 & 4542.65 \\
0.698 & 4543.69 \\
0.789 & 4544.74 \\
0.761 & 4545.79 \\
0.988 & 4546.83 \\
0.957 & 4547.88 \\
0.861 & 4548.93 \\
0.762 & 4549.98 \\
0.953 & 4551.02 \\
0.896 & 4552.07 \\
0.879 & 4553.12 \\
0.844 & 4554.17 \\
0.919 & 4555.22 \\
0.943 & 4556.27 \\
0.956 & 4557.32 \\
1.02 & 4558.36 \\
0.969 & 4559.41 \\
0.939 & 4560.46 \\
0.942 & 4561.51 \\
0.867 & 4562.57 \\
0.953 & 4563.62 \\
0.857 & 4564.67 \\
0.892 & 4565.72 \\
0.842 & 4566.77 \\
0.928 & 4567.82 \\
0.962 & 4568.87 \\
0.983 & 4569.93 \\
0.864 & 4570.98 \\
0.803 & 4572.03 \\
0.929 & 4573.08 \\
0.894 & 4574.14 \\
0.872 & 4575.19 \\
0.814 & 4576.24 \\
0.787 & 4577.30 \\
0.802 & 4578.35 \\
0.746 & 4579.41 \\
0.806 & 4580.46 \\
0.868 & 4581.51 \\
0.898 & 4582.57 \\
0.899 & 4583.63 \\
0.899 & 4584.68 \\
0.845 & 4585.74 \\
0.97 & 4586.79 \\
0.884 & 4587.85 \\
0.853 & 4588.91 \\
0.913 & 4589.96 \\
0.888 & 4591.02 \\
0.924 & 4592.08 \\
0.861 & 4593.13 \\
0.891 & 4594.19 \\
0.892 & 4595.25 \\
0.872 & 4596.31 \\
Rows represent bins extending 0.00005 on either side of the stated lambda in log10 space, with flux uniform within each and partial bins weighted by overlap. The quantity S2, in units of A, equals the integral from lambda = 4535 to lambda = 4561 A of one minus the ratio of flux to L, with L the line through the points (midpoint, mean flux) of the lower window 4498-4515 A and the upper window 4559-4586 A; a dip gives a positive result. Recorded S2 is 1.0 A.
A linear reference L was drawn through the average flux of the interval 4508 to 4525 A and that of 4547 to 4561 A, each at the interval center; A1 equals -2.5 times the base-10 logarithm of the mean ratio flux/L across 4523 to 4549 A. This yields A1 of 0.150 mag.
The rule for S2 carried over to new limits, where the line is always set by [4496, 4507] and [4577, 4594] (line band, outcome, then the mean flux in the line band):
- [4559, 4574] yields -0.6 A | 0.908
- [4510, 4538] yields 1.3 A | 0.846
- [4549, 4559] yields -0.3 A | 0.907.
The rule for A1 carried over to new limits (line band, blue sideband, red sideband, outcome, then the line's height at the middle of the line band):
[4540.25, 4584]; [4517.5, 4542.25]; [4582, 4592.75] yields -0.01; 0.863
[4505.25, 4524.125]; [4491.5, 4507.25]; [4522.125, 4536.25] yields -0.11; 0.832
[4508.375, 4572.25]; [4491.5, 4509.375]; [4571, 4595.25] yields 0.02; 0.882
